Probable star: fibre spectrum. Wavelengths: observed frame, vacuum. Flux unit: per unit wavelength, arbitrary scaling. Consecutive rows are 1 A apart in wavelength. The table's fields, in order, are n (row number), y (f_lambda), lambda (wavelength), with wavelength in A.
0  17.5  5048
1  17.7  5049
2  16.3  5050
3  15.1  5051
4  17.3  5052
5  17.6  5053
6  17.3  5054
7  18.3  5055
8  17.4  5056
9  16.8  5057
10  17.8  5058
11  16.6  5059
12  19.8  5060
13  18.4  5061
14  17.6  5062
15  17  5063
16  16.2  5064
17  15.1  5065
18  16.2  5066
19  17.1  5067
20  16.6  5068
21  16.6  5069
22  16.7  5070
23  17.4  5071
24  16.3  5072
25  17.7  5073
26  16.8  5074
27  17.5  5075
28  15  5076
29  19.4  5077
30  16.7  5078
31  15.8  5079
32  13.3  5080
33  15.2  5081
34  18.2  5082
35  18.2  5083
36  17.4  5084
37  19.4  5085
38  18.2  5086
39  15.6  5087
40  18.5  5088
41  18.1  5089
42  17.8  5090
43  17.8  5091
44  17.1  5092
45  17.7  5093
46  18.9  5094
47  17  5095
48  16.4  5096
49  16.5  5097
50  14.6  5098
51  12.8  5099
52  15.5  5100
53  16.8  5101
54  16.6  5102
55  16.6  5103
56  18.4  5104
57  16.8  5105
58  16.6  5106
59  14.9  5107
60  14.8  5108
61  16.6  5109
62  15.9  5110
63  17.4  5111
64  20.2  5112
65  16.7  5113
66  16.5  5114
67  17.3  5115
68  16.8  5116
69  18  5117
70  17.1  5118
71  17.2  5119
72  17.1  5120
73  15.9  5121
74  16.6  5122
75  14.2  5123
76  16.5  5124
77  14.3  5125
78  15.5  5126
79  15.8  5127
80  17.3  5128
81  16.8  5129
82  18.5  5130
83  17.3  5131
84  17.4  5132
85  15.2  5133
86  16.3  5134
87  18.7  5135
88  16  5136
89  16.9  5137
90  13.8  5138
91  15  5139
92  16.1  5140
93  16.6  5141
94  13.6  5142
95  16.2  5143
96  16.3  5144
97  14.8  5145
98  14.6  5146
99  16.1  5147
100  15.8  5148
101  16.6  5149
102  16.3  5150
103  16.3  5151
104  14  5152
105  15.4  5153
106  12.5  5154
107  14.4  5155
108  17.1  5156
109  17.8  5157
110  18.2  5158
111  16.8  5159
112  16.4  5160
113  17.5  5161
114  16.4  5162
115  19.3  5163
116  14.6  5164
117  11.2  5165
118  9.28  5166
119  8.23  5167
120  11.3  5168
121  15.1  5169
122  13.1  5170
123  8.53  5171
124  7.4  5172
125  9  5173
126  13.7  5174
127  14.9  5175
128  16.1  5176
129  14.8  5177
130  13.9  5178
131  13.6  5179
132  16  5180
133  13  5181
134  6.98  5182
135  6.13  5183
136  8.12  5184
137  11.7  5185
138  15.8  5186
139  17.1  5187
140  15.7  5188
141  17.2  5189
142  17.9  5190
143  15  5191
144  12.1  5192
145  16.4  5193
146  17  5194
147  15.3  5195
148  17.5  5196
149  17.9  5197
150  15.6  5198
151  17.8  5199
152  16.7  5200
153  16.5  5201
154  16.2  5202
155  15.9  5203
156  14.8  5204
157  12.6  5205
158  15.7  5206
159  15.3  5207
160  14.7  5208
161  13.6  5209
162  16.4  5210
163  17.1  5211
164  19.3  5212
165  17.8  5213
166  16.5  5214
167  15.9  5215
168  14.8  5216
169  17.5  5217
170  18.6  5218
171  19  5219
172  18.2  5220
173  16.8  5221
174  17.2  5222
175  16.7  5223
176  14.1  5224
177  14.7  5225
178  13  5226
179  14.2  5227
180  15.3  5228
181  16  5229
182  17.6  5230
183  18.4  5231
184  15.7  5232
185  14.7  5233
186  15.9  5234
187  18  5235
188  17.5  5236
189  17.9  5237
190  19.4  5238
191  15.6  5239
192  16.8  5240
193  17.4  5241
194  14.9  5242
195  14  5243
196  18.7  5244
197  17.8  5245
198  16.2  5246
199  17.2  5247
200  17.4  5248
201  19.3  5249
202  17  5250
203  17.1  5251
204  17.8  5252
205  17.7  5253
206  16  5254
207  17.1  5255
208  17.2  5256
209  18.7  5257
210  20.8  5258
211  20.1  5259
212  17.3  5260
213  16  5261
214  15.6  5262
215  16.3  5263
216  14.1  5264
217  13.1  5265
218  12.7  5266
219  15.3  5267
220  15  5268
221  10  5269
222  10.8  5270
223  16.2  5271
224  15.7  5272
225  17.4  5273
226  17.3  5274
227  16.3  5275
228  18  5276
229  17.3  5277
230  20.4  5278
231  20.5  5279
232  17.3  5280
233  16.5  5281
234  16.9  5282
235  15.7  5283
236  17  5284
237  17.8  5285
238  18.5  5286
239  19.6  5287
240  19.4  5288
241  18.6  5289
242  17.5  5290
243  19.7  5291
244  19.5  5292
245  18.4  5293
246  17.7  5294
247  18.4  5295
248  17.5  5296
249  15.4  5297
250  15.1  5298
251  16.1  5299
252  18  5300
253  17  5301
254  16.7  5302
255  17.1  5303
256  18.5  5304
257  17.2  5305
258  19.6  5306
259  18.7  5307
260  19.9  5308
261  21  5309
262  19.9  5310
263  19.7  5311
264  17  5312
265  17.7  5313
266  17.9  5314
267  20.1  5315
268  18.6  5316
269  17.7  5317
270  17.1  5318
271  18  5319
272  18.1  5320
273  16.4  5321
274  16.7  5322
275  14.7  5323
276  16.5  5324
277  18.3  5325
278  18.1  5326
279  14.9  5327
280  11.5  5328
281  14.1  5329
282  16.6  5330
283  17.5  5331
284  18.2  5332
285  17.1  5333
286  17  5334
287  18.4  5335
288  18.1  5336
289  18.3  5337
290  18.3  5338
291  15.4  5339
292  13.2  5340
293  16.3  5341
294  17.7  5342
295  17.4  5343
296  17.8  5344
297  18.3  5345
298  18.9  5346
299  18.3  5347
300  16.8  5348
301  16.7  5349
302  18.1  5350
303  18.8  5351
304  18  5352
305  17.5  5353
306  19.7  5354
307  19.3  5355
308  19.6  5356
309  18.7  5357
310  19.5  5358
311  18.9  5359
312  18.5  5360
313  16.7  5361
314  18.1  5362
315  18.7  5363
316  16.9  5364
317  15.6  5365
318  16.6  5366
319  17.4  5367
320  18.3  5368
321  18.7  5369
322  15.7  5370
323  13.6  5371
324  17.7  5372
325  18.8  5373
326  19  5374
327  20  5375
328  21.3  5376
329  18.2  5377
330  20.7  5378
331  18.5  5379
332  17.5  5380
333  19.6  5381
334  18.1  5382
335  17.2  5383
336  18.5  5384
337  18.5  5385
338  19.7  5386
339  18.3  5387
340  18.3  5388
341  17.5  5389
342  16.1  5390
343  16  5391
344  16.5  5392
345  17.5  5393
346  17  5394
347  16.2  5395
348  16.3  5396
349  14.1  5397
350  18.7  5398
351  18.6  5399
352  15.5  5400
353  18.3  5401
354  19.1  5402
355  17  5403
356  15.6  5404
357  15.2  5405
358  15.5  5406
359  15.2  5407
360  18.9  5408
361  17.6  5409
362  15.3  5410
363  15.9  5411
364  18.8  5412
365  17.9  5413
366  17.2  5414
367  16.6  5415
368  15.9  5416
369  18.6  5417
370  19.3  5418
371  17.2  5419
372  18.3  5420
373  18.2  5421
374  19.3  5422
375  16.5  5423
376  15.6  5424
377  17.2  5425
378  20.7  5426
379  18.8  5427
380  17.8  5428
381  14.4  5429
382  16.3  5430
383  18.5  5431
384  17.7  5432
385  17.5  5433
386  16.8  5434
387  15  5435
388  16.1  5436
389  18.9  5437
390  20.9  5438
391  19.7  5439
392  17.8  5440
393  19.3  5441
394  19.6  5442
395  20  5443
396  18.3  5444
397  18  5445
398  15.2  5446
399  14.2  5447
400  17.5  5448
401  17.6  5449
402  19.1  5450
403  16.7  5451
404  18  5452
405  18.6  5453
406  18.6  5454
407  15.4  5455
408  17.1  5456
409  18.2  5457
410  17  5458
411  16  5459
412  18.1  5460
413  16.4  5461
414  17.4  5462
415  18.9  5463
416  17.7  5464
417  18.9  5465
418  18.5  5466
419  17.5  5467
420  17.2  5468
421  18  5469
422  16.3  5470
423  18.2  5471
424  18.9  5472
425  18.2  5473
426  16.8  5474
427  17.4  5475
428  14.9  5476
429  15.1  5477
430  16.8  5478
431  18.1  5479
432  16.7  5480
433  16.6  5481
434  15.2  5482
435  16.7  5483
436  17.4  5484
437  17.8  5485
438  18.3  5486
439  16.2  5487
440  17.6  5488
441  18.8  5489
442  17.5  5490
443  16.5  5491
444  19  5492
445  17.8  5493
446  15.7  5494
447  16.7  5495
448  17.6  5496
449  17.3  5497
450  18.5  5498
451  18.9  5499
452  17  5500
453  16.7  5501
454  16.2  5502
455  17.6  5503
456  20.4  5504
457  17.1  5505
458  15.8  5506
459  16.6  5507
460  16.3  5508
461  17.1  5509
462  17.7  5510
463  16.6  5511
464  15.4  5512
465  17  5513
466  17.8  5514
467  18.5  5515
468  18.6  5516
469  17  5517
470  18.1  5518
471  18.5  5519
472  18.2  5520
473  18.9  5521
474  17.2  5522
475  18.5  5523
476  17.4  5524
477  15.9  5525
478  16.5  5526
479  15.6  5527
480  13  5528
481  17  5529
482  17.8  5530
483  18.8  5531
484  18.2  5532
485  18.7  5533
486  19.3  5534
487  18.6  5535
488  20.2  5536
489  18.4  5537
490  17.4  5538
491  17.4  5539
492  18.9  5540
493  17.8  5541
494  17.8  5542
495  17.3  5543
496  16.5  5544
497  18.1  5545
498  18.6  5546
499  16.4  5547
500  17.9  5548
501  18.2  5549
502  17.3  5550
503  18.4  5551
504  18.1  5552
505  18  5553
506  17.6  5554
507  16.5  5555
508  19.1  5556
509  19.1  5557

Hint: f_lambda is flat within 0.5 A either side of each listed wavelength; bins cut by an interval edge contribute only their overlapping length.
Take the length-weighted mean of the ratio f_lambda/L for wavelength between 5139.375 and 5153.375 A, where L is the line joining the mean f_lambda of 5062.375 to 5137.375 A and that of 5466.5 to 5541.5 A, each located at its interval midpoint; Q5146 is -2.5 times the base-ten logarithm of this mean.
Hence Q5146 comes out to 0.08 mag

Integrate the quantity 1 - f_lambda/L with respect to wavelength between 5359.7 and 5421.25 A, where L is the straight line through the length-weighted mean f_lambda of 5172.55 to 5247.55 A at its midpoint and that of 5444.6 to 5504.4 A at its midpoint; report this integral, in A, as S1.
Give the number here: -2.6 A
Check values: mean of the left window 15.6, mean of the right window 17.3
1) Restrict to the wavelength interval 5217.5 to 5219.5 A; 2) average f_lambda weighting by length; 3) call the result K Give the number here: 18.8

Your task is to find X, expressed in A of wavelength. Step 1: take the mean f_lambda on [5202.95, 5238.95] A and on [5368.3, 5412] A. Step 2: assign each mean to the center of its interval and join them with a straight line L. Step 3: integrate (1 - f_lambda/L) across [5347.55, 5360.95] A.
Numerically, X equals -0.91 A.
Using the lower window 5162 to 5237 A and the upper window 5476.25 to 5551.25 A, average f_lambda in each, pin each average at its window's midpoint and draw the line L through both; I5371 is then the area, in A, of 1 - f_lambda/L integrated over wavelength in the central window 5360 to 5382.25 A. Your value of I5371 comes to -2.3 A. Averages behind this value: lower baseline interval 14.9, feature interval 18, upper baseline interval 17.4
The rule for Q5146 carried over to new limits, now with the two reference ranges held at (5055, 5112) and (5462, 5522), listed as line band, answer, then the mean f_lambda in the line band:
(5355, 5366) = -0.05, 18.1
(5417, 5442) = -0.03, 17.9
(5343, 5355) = -0.05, 18.1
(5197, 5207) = 0.08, 15.8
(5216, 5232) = 0.04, 16.4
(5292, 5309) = -0.04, 17.7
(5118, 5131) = 0.04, 16.4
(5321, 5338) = 0.03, 16.7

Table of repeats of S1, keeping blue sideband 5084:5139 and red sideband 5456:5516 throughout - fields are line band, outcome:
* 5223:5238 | 0.7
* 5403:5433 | -0.1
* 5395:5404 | 0.1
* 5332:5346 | -0.2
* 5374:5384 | -1.1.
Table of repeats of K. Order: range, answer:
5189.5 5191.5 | 16.4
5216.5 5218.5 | 18.1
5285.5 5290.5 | 18.7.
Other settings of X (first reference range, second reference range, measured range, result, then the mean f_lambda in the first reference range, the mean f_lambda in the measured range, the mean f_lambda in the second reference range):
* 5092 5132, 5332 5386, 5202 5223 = 0.9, 16.6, 16.4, 18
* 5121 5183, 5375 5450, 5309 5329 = -0.9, 14.8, 17.3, 17.6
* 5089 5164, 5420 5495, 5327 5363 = -0.8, 16.4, 17.5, 17.5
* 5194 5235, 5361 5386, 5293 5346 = 0.1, 16.2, 17.4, 18.1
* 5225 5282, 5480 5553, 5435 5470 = -1.0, 16.5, 17.8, 17.5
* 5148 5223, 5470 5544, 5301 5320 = -3.0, 15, 18.4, 17.4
